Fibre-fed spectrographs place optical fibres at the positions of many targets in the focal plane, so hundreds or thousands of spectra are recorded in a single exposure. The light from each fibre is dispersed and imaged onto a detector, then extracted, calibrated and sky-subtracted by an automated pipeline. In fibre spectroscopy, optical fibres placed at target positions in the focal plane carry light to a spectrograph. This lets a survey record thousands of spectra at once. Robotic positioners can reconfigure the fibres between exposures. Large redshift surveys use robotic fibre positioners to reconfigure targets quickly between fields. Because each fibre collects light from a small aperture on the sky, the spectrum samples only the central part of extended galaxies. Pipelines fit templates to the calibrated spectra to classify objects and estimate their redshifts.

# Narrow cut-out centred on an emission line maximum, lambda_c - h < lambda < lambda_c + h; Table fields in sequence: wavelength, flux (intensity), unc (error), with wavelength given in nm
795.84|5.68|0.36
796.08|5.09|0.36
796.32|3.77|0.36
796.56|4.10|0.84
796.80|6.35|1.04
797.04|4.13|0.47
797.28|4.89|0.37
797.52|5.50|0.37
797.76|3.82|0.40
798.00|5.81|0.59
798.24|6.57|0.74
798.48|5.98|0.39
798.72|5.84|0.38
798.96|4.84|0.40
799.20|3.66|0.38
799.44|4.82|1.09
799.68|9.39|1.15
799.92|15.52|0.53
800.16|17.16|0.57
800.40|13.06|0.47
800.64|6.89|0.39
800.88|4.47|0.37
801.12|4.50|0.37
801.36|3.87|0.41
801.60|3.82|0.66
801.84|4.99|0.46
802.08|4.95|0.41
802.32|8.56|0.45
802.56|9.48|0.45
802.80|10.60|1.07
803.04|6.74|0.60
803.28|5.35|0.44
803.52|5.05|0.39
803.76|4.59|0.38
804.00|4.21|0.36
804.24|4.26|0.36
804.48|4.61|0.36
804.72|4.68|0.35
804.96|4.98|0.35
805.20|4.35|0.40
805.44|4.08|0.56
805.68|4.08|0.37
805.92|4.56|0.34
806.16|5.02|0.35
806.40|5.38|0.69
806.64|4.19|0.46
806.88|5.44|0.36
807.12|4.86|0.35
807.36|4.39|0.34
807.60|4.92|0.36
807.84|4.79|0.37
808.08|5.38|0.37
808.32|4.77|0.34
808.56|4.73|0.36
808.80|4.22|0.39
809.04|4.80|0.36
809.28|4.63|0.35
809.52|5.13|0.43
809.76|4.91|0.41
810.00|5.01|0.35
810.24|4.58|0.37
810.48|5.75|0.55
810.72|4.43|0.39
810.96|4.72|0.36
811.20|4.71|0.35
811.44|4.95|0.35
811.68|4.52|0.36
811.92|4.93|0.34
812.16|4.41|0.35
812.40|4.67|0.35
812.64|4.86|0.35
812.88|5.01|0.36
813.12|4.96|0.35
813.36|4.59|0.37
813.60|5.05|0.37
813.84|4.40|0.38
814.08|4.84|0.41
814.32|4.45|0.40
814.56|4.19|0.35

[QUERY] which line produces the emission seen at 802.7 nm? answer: [N II]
